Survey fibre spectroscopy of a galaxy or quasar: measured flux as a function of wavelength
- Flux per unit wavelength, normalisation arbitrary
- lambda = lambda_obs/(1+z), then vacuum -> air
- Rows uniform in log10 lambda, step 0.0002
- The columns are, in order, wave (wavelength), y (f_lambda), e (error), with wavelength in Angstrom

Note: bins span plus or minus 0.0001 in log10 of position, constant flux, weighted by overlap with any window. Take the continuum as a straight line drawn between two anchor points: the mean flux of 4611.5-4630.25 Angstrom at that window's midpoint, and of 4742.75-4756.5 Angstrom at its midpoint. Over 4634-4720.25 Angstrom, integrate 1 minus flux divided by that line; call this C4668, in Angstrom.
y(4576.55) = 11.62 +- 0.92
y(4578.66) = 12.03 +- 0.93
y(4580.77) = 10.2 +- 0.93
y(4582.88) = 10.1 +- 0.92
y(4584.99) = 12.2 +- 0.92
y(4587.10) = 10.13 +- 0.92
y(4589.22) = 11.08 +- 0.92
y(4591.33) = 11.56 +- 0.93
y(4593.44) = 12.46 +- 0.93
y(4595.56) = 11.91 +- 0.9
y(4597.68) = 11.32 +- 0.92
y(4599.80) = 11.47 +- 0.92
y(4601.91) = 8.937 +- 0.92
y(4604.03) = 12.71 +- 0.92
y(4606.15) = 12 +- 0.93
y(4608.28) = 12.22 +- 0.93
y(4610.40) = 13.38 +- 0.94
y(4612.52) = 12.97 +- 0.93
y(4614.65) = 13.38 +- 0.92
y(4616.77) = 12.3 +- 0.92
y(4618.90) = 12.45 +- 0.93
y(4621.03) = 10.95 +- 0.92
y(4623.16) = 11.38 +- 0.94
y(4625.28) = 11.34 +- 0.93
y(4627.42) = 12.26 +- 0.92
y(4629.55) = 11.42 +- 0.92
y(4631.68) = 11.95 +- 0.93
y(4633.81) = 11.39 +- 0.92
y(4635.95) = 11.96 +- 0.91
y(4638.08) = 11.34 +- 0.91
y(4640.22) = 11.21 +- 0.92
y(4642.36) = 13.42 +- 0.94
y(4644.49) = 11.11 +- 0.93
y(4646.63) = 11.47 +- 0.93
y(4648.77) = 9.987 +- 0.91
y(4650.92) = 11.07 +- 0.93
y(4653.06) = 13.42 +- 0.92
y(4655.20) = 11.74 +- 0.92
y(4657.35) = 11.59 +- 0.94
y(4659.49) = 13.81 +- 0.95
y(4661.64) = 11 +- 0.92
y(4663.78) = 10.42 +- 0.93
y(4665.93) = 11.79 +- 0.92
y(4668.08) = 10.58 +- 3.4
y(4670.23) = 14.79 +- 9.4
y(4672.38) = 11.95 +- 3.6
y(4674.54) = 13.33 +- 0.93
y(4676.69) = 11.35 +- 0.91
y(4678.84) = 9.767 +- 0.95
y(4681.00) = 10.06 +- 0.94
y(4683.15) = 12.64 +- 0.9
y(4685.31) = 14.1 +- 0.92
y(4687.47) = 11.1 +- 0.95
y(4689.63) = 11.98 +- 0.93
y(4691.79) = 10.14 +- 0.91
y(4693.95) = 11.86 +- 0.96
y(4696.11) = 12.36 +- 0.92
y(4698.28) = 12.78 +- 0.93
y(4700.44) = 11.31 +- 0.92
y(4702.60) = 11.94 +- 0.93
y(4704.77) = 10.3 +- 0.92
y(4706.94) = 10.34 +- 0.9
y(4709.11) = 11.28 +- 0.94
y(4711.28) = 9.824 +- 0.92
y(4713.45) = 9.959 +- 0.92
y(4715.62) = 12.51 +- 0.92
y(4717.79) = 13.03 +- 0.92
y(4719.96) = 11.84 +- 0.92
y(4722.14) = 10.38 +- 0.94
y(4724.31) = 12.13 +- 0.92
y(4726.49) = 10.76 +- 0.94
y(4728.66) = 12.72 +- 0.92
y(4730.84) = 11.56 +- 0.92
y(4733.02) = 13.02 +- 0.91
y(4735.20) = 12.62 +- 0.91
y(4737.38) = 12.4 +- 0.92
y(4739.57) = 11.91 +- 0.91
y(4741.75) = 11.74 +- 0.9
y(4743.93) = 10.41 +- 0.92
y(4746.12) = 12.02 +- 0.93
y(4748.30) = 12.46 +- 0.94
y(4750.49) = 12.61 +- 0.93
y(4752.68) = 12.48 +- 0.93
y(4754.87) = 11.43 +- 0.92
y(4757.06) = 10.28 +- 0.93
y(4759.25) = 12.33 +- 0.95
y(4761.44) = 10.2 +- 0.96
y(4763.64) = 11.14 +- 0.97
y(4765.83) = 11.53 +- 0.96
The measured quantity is 2.2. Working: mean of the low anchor 12.1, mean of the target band 11.7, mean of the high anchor 11.8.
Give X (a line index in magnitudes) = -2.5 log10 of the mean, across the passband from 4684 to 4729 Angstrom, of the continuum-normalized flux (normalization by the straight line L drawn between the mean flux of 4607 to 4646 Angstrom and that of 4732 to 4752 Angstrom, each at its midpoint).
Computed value 0.05 mag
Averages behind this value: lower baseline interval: 12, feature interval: 11.5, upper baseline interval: 12.1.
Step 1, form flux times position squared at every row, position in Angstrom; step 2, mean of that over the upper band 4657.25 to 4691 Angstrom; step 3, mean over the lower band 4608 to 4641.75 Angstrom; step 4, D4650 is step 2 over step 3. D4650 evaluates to 1.01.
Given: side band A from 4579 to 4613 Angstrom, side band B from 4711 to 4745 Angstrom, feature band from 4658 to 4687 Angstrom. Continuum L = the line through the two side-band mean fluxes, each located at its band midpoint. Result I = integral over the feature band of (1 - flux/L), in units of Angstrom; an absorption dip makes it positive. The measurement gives -0.8 Angstrom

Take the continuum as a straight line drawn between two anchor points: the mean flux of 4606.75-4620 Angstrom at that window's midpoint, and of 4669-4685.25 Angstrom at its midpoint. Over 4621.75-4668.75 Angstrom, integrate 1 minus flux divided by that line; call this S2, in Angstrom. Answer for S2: 3.02 Angstrom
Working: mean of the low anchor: 12.7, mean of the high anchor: 12.1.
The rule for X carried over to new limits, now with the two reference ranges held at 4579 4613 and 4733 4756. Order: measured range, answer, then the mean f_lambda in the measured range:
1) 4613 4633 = -0.03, 12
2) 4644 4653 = 0.05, 11.2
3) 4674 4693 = 0.03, 11.6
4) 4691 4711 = 0.05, 11.3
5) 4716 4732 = 0.01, 11.8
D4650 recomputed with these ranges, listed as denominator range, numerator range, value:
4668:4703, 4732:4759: 1.03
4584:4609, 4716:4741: 1.11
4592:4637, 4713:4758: 1.05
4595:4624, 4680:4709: 1.01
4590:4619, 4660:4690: 1.01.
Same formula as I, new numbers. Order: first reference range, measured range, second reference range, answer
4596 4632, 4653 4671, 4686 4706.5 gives -0.5 Angstrom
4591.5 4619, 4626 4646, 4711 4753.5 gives 0.4 Angstrom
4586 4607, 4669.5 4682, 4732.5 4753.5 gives 0.0 Angstrom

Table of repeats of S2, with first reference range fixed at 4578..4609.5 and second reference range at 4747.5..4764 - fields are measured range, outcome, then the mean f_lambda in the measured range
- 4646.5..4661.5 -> -0.51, 11.8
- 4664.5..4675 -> -0.81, 12.4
